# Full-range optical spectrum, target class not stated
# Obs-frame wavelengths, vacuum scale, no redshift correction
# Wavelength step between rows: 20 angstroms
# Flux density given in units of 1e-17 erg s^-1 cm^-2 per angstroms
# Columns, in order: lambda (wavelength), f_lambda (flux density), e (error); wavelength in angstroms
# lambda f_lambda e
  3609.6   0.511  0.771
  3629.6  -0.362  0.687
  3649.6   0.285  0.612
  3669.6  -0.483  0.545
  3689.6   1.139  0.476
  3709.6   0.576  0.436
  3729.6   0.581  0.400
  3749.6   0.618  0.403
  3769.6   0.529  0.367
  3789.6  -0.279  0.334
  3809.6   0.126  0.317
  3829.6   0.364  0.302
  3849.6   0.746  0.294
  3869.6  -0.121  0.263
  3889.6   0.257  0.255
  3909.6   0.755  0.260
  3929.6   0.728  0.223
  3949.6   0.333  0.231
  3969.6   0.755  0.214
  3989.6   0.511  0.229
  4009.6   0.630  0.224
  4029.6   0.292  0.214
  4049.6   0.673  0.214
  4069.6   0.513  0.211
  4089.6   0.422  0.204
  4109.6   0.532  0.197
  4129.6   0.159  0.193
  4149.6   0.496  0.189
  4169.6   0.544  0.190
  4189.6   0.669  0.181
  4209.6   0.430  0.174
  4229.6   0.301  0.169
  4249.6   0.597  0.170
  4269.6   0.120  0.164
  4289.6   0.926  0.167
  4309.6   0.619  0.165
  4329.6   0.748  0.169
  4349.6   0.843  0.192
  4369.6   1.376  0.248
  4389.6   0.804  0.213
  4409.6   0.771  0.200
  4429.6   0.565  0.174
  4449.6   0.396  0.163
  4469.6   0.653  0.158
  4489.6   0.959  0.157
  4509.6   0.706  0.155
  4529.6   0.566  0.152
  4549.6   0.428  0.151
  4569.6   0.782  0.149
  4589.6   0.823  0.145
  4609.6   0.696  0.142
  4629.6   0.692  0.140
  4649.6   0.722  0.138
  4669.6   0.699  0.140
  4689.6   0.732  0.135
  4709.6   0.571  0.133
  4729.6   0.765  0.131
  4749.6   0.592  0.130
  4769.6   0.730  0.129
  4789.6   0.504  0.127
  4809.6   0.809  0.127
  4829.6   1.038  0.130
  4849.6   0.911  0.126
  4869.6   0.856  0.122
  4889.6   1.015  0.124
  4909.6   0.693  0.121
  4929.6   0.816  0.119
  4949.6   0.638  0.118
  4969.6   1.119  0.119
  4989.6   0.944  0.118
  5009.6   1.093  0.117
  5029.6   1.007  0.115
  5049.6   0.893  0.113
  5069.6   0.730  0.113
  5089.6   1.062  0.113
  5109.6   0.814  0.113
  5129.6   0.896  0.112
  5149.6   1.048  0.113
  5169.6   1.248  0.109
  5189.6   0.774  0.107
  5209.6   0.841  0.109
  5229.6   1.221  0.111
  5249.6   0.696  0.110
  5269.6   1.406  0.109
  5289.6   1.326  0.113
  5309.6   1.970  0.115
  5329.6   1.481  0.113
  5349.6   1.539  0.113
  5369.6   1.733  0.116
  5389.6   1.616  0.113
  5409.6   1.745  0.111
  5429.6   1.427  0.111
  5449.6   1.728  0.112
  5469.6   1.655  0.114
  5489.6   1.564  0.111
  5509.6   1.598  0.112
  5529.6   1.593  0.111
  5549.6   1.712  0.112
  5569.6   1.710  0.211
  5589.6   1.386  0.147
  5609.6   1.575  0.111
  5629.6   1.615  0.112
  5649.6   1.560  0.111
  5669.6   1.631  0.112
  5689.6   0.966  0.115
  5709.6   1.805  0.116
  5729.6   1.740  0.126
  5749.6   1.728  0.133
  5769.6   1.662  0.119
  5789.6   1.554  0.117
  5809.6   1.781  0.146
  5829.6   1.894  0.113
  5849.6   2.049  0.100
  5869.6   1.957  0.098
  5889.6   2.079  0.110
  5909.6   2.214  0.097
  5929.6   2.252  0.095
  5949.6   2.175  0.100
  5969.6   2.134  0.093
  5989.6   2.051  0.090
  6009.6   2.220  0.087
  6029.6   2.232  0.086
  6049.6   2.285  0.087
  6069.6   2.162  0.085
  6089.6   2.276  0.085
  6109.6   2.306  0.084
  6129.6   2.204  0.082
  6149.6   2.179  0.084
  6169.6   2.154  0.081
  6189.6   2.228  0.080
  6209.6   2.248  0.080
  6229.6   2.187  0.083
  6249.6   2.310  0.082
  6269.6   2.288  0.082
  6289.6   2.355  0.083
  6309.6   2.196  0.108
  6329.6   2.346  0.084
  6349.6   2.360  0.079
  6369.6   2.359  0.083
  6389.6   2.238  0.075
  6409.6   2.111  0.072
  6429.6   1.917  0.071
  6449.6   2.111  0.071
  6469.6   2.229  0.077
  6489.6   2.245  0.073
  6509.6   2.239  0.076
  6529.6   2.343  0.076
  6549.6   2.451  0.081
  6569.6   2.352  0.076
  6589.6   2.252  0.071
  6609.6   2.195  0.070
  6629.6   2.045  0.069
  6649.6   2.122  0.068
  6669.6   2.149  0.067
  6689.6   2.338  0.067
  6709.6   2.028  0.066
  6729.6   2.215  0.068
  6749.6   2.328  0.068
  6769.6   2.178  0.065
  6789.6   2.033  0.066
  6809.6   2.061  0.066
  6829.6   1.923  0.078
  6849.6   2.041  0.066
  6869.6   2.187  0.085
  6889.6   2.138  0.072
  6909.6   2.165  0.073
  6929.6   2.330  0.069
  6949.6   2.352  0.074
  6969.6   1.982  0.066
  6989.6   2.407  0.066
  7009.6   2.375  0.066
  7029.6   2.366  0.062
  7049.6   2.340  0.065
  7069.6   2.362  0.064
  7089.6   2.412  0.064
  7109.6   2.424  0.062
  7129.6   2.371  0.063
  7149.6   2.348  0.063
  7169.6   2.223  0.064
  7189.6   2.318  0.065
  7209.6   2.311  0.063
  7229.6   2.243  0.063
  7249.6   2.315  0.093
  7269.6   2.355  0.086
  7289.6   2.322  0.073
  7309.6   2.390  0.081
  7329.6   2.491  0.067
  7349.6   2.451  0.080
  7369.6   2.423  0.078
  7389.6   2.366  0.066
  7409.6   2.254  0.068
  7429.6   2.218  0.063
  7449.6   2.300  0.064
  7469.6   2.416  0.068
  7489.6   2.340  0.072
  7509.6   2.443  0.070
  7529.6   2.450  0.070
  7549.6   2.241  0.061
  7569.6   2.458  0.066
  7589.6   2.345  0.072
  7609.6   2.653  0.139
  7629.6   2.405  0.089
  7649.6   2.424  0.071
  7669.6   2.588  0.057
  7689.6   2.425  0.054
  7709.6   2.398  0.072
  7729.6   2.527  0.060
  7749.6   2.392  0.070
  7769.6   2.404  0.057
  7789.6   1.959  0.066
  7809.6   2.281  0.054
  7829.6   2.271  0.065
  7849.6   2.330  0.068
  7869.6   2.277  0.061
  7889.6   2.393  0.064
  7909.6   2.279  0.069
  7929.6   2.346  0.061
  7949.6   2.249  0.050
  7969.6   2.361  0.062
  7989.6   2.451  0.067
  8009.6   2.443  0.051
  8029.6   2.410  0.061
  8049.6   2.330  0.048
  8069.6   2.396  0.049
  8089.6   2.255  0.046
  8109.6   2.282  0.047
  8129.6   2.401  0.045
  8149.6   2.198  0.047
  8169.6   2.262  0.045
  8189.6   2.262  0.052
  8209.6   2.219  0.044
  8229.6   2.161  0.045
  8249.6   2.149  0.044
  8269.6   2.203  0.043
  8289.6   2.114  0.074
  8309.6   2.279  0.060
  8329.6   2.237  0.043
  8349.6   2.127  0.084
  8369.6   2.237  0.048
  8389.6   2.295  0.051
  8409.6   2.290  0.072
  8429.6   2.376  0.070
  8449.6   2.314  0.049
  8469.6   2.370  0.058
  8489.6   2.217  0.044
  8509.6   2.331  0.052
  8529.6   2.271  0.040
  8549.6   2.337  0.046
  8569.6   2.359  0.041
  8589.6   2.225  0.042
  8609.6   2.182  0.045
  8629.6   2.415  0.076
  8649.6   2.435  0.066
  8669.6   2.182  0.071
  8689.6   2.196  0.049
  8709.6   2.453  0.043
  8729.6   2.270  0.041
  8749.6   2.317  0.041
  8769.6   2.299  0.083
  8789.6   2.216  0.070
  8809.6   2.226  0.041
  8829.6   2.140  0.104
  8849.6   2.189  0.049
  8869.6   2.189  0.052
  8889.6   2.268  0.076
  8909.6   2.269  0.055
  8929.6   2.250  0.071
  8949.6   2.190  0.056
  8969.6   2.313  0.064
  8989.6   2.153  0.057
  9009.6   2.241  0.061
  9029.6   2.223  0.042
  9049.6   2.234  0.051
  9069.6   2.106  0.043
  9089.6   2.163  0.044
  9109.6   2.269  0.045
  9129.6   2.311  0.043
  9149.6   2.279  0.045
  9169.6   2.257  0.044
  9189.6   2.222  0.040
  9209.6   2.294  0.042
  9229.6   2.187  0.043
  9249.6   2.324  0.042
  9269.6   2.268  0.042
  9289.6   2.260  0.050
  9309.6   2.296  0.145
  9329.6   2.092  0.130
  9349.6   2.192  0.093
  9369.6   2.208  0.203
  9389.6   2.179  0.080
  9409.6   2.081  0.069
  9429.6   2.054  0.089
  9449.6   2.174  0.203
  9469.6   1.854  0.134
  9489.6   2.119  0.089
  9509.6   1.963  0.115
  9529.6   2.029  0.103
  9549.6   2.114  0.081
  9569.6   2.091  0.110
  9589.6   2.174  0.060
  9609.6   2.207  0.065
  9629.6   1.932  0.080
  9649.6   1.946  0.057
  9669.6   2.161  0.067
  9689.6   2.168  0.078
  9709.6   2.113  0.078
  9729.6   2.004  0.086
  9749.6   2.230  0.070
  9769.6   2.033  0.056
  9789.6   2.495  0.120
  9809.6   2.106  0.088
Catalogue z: 0.322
